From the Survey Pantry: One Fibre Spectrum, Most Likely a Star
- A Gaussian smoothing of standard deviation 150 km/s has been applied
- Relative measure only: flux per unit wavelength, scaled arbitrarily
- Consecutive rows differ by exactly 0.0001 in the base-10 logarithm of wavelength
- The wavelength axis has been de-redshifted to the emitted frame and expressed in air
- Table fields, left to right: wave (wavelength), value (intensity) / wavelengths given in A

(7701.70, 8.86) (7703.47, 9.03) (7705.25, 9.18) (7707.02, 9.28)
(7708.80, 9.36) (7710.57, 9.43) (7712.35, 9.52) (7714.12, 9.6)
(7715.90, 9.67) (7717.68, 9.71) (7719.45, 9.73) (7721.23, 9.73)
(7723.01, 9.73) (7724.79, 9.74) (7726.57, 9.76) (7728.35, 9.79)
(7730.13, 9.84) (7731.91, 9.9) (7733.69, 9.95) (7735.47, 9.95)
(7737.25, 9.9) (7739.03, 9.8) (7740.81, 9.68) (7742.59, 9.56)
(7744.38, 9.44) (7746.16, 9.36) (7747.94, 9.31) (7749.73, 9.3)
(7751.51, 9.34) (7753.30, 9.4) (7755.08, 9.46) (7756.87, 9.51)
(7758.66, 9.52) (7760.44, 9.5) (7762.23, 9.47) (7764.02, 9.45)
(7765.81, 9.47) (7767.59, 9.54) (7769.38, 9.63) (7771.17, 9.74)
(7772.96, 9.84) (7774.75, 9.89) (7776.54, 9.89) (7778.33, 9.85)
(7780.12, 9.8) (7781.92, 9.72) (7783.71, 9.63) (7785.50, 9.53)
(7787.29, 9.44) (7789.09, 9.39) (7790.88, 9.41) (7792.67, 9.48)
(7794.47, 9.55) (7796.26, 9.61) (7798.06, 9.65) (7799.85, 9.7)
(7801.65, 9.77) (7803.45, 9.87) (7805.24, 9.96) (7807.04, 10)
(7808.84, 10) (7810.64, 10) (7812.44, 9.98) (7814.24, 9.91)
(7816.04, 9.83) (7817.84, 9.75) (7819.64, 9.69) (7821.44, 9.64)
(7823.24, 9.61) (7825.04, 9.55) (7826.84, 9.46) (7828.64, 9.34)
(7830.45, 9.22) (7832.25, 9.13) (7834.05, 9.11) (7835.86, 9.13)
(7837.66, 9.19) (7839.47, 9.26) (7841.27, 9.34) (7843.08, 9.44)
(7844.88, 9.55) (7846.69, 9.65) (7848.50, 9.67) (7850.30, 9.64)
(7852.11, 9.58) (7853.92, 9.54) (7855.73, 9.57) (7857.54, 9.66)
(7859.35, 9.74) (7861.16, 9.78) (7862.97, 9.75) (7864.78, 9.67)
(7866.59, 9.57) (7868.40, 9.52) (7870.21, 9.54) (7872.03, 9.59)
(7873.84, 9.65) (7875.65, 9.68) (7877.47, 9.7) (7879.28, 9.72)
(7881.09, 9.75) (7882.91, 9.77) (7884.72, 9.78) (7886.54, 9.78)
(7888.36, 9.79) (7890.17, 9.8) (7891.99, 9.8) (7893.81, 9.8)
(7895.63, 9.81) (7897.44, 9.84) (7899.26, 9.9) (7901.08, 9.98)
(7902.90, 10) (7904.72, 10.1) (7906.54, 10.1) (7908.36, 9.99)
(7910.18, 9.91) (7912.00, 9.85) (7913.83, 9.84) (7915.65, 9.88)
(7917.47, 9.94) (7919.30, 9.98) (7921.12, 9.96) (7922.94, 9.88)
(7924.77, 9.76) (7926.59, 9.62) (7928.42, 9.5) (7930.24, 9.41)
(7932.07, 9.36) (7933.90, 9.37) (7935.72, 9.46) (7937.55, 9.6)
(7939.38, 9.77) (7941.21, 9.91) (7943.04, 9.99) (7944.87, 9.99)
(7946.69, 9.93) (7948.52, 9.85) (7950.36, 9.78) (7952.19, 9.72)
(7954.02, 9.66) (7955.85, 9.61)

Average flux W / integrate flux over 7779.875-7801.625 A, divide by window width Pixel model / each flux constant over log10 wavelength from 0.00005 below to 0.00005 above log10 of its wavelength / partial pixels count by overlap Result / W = 9.58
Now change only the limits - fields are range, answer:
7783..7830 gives 9.68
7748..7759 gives 9.4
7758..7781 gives 9.67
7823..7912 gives 9.65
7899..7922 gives 9.96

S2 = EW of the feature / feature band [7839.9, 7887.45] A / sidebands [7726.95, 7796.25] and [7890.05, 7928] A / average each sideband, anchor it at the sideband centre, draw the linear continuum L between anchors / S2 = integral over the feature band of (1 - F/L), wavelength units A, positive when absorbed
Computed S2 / 0.81 A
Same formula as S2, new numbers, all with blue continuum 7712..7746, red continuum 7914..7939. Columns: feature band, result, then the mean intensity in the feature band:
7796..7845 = 0.6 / 9.6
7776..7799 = 0.3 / 9.61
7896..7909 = -0.4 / 9.98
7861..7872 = 0.1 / 9.62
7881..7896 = -0.2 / 9.78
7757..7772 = 0.3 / 9.54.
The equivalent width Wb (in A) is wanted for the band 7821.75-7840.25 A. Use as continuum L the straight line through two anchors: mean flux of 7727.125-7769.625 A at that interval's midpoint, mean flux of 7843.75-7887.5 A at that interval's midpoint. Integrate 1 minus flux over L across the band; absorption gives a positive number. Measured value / 0.63 A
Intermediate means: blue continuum 9.59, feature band 9.31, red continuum 9.66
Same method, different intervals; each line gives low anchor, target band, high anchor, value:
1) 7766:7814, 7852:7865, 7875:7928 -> 0.18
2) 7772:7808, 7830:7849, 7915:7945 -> 0.73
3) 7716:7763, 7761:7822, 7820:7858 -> -1.12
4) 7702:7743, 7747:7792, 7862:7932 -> 0.54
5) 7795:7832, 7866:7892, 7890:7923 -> 0.43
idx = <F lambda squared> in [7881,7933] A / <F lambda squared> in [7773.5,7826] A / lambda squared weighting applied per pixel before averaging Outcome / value 1.0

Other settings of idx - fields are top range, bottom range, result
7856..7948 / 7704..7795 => 1.06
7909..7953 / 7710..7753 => 1.06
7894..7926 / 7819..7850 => 1.07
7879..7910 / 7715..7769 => 1.07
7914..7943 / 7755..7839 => 1.04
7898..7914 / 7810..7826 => 1.04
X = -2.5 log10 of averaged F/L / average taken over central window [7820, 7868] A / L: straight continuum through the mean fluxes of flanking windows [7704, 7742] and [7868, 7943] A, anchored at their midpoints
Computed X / 0.03 mag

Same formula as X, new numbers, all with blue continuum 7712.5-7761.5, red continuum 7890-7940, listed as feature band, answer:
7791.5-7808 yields -0.004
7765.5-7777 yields -0.007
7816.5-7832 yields 0.021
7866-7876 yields 0.018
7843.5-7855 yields 0.015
